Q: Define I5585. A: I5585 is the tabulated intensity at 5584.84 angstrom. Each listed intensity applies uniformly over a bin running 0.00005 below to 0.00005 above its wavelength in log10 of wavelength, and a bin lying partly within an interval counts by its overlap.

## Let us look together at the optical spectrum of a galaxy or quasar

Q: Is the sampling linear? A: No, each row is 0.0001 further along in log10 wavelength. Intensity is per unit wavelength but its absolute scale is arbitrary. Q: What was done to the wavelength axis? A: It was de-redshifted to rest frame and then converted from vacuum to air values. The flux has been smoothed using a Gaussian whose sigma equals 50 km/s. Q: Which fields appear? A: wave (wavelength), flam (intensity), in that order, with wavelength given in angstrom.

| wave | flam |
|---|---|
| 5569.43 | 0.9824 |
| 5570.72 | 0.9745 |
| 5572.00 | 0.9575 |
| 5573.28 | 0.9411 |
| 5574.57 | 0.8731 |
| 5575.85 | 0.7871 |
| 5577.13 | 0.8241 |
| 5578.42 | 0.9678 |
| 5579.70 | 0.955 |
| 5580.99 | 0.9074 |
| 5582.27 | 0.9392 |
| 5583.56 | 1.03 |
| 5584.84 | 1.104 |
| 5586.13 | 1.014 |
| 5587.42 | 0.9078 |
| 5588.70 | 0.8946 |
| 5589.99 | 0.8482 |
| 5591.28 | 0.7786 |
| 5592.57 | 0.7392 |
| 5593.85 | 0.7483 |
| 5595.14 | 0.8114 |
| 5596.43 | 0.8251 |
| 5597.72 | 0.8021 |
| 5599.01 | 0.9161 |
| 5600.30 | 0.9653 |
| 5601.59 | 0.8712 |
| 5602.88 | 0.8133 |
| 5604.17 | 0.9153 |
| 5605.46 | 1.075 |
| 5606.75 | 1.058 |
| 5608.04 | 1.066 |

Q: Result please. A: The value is 1.104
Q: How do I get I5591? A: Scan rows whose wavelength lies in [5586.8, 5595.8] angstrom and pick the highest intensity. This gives 0.9078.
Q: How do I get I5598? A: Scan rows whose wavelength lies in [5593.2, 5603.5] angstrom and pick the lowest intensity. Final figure 0.7483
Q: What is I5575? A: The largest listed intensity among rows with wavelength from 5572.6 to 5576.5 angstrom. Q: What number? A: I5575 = 0.9411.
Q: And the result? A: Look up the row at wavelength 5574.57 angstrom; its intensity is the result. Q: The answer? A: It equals 0.8731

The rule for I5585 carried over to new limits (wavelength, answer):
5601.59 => 0.8712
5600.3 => 0.9653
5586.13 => 1.014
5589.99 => 0.8482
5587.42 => 0.9078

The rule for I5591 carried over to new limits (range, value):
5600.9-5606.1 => 1.075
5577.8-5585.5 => 1.104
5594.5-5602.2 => 0.9653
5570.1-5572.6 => 0.9745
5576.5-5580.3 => 0.9678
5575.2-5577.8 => 0.8241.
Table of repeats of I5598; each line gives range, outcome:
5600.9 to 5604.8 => 0.8133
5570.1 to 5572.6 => 0.9575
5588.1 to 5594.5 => 0.7392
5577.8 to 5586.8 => 0.9074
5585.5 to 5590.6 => 0.8482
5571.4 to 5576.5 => 0.7871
